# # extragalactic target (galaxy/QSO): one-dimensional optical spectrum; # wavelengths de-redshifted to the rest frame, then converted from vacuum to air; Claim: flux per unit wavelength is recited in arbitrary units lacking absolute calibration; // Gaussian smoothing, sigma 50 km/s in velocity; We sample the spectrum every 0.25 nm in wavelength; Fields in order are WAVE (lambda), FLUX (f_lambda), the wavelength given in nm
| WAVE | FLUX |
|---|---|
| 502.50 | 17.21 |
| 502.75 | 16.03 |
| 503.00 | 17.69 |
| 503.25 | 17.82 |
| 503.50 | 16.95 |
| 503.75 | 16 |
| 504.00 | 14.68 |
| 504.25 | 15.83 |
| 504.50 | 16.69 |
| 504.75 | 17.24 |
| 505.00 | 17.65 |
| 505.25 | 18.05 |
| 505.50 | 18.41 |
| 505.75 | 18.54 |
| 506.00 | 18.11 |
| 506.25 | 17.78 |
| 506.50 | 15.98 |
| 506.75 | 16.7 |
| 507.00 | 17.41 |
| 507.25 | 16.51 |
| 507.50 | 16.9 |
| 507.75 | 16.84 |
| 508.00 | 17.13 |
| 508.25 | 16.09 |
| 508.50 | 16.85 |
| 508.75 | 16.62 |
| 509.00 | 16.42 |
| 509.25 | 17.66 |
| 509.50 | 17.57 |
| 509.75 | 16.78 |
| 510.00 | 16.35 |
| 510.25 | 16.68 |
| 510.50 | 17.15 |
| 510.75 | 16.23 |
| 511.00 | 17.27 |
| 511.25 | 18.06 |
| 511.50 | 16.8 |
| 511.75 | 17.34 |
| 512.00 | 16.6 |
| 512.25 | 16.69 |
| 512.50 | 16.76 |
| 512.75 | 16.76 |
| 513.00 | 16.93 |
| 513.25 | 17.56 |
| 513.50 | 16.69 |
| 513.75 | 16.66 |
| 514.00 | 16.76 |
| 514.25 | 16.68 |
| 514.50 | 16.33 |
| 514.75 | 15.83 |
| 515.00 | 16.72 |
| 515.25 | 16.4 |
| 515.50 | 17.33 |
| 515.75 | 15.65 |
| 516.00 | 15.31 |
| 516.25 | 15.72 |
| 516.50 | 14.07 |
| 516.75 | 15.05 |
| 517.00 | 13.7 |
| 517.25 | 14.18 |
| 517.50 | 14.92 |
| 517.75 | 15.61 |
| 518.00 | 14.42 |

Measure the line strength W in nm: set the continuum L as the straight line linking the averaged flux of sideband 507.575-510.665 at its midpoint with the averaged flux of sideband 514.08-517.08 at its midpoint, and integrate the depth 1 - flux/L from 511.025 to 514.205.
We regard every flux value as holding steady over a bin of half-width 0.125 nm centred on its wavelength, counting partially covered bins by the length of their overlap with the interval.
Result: -0.14 nm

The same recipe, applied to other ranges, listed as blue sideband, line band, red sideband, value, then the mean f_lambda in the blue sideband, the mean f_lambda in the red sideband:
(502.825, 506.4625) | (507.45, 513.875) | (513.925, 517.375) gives -0.21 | 17.2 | 15.7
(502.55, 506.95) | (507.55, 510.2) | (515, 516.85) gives -0.04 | 17.1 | 15.7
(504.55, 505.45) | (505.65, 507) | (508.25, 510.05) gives 0.00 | 17.6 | 16.9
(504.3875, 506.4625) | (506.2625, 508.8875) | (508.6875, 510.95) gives 0.08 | 17.7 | 16.8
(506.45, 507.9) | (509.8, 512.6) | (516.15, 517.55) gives -0.19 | 16.8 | 14.6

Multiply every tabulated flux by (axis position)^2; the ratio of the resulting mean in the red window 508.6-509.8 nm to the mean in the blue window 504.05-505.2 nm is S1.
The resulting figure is 1.03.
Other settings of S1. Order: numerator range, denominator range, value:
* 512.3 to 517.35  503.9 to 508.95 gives 0.98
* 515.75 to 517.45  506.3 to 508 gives 0.91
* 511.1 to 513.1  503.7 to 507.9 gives 1.02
